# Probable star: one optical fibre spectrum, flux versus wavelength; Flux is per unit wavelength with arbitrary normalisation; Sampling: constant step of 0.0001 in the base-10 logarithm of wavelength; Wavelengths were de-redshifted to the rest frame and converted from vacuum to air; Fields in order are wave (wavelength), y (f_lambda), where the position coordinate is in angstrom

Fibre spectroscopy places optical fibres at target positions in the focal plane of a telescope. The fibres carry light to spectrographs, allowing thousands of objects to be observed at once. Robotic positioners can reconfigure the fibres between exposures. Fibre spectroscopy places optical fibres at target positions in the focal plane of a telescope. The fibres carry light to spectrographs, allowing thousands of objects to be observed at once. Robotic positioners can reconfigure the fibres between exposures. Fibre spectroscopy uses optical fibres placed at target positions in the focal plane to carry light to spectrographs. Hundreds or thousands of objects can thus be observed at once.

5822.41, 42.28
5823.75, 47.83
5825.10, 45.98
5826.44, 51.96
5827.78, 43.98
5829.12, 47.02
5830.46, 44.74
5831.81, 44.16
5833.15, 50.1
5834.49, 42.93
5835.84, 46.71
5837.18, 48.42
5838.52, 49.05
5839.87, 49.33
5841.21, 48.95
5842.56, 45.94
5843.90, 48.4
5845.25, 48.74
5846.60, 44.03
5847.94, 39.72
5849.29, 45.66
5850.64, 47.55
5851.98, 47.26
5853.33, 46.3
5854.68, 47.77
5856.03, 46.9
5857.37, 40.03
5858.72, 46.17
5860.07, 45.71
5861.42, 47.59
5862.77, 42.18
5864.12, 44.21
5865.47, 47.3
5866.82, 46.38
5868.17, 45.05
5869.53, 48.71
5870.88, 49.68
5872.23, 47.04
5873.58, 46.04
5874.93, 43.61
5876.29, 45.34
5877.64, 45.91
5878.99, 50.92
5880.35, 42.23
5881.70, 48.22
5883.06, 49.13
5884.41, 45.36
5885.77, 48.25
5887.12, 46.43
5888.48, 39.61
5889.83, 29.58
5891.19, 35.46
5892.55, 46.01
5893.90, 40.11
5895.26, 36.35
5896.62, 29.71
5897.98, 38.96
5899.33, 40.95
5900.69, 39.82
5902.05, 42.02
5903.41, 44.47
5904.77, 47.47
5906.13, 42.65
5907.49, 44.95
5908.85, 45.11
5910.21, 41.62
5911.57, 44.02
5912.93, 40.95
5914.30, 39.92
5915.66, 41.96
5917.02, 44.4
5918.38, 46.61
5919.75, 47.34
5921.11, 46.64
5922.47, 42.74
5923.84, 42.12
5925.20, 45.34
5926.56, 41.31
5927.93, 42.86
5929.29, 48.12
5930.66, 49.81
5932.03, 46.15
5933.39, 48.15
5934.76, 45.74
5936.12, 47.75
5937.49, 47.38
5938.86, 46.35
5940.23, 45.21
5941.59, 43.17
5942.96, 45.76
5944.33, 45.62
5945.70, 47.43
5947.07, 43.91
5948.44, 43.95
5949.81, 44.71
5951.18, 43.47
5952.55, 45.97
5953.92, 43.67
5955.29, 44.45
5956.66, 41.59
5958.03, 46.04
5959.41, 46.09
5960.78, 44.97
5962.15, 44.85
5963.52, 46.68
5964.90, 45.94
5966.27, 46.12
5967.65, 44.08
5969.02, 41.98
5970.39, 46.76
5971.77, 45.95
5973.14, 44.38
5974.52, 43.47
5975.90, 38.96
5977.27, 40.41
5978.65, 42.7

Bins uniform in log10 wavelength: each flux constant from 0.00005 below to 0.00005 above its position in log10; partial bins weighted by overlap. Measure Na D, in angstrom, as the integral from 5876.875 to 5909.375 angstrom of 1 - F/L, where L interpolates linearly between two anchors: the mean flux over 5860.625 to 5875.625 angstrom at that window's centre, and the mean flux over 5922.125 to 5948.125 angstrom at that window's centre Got 2.4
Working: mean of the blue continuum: 46.1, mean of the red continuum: 45.5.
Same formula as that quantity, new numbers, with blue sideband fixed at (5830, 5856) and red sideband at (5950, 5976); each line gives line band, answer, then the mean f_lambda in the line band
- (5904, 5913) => 0.3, 44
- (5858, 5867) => 0.1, 45.6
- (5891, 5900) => 1.5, 38.4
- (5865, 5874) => -0.2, 47.2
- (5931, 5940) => -0.4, 46.9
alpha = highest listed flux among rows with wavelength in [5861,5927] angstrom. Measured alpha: 50.92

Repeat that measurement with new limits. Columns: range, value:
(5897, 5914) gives 47.47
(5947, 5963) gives 46.09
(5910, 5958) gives 49.81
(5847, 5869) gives 47.77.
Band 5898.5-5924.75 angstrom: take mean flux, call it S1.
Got 43.5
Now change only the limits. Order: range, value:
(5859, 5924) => 43.7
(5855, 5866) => 45.1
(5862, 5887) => 46.4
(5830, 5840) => 46.8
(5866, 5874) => 47.2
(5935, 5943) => 46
